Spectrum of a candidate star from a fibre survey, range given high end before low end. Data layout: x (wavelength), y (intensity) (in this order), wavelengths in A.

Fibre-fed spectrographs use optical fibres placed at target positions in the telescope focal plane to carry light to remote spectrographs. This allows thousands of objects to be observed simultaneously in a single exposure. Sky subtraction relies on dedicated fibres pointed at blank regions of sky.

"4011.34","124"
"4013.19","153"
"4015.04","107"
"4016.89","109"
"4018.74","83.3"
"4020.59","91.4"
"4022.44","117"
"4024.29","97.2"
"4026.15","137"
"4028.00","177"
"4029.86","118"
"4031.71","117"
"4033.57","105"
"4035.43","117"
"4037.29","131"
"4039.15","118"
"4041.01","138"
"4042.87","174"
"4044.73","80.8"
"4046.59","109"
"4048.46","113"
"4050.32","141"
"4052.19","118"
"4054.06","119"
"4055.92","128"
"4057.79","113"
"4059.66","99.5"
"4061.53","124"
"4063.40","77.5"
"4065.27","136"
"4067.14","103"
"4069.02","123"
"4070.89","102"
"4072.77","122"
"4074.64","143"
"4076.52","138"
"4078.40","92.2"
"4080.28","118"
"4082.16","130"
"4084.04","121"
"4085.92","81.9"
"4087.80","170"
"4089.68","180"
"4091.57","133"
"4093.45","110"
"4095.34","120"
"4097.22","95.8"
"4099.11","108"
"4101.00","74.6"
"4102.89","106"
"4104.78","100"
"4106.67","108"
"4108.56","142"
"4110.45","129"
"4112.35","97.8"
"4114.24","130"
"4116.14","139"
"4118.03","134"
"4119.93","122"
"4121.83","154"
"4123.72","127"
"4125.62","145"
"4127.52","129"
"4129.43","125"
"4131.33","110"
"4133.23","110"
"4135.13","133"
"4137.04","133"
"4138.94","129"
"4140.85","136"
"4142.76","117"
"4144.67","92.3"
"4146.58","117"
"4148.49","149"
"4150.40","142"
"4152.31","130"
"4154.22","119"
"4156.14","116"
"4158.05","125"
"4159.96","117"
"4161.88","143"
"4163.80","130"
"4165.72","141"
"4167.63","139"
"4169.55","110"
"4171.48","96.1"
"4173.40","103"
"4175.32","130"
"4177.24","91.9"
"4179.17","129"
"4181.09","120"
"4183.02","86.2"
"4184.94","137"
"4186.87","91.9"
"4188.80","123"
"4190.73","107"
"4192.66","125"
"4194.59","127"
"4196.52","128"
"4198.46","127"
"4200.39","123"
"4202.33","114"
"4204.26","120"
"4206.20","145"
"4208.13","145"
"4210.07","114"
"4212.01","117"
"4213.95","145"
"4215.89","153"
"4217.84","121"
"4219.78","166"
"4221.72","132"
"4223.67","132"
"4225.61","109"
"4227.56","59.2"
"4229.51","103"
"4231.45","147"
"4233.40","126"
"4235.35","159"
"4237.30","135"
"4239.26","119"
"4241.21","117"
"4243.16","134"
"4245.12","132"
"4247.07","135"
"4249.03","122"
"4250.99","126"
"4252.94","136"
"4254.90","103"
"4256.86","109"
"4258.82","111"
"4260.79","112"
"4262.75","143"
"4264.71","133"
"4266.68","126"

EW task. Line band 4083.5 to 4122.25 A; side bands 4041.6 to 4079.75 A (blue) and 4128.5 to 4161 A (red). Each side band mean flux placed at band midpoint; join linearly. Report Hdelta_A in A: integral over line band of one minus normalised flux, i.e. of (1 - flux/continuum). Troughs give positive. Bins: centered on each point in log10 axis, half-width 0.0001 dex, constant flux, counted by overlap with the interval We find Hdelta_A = -0.15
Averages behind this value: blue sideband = 118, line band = 121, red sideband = 124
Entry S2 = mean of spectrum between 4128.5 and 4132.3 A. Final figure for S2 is 118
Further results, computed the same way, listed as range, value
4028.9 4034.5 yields 114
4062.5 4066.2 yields 107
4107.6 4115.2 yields 125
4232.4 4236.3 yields 142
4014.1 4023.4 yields 102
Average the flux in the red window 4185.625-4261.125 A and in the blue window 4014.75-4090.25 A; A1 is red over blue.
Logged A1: 1.0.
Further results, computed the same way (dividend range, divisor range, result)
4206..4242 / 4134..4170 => 1.01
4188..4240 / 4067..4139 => 1.04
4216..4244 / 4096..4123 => 1.08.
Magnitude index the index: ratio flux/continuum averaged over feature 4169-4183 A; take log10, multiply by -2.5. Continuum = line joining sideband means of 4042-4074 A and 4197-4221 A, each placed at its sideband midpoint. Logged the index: 0.176 mag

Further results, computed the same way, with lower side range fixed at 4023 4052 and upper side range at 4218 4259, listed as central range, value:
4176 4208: 0.05 mag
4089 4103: 0.08 mag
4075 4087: 0.08 mag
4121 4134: -0.03 mag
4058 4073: 0.13 mag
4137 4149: 0.01 mag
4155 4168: -0.04 mag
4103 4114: 0.08 mag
